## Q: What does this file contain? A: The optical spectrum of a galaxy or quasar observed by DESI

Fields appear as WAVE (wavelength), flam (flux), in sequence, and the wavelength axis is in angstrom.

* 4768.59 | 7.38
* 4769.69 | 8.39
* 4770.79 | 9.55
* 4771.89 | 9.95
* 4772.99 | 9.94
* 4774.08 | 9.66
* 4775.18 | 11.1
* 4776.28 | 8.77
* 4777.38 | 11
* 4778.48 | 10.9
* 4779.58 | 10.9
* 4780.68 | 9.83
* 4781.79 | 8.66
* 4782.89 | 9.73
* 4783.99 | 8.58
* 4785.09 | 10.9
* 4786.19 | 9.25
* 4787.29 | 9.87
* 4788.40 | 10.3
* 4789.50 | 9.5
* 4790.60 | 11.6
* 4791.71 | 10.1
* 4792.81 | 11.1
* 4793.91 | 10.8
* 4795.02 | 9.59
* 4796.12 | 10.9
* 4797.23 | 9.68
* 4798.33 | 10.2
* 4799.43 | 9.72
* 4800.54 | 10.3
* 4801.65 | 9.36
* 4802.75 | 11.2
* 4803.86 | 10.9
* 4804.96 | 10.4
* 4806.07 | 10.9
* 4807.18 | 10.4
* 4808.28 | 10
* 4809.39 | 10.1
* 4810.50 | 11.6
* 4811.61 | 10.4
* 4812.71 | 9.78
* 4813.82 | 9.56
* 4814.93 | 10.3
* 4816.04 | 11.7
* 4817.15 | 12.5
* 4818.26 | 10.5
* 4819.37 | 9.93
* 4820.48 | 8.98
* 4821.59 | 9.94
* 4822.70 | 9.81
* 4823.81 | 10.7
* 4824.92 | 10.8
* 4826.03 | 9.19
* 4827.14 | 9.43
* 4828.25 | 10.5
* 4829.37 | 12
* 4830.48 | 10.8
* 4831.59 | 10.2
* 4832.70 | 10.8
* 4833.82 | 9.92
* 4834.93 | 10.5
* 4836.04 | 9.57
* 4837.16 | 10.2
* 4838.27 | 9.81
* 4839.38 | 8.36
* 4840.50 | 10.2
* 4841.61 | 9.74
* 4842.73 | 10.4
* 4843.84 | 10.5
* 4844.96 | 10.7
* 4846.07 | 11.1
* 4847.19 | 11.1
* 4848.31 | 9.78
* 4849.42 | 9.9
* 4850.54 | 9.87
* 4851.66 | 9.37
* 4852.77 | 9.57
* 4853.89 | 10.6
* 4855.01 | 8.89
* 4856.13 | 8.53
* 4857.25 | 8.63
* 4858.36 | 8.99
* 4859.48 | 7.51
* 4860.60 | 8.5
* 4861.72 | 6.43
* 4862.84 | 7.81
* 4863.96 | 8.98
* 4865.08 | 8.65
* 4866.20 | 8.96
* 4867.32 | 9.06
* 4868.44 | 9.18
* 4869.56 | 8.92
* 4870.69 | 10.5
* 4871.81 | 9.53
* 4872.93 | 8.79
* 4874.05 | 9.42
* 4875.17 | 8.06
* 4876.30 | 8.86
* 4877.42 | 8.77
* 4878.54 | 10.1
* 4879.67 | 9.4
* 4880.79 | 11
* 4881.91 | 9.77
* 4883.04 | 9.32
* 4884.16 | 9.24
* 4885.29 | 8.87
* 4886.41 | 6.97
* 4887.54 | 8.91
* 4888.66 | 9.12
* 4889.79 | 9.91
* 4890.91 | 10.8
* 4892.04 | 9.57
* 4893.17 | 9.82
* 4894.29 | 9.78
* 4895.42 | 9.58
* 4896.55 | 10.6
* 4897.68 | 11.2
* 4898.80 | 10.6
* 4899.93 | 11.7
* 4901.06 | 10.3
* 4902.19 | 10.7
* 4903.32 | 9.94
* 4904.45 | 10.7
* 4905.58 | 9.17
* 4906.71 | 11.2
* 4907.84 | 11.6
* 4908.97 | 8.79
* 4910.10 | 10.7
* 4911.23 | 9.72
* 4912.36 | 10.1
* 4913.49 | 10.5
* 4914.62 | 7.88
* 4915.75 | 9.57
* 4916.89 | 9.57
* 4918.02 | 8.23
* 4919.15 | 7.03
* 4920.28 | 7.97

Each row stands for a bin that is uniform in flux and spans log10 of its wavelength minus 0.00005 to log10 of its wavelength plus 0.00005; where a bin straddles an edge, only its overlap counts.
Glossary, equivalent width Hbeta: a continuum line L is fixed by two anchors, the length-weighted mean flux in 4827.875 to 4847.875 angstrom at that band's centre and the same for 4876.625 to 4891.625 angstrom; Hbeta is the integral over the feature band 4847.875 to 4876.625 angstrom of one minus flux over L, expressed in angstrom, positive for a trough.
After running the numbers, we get 2.56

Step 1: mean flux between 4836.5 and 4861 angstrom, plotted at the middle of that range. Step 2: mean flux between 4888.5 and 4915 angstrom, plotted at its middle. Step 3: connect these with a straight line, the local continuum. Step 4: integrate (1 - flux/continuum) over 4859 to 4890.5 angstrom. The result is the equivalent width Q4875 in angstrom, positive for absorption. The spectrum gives 3.1 angstrom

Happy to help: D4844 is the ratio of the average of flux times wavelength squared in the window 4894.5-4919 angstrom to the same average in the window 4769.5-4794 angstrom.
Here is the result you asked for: 1.1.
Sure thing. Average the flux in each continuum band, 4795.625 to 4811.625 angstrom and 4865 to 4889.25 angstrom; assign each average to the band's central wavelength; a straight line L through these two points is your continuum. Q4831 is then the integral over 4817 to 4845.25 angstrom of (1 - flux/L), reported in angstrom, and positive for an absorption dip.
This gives -0.7 angstrom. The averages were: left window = 10.4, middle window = 10.2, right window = 9.16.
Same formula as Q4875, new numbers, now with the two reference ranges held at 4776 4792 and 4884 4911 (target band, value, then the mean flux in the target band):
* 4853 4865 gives 1.8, 8.52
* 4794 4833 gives -1.4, 10.4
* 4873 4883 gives 0.6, 9.39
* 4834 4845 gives 0.0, 9.97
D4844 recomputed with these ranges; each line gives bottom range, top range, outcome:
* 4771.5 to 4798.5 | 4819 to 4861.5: 1.00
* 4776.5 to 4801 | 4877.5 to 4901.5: 1.01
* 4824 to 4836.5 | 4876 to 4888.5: 0.91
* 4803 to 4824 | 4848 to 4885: 0.89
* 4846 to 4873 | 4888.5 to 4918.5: 1.12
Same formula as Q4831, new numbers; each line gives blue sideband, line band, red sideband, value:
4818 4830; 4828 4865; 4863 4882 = 0.3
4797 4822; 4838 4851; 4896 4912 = 0.4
